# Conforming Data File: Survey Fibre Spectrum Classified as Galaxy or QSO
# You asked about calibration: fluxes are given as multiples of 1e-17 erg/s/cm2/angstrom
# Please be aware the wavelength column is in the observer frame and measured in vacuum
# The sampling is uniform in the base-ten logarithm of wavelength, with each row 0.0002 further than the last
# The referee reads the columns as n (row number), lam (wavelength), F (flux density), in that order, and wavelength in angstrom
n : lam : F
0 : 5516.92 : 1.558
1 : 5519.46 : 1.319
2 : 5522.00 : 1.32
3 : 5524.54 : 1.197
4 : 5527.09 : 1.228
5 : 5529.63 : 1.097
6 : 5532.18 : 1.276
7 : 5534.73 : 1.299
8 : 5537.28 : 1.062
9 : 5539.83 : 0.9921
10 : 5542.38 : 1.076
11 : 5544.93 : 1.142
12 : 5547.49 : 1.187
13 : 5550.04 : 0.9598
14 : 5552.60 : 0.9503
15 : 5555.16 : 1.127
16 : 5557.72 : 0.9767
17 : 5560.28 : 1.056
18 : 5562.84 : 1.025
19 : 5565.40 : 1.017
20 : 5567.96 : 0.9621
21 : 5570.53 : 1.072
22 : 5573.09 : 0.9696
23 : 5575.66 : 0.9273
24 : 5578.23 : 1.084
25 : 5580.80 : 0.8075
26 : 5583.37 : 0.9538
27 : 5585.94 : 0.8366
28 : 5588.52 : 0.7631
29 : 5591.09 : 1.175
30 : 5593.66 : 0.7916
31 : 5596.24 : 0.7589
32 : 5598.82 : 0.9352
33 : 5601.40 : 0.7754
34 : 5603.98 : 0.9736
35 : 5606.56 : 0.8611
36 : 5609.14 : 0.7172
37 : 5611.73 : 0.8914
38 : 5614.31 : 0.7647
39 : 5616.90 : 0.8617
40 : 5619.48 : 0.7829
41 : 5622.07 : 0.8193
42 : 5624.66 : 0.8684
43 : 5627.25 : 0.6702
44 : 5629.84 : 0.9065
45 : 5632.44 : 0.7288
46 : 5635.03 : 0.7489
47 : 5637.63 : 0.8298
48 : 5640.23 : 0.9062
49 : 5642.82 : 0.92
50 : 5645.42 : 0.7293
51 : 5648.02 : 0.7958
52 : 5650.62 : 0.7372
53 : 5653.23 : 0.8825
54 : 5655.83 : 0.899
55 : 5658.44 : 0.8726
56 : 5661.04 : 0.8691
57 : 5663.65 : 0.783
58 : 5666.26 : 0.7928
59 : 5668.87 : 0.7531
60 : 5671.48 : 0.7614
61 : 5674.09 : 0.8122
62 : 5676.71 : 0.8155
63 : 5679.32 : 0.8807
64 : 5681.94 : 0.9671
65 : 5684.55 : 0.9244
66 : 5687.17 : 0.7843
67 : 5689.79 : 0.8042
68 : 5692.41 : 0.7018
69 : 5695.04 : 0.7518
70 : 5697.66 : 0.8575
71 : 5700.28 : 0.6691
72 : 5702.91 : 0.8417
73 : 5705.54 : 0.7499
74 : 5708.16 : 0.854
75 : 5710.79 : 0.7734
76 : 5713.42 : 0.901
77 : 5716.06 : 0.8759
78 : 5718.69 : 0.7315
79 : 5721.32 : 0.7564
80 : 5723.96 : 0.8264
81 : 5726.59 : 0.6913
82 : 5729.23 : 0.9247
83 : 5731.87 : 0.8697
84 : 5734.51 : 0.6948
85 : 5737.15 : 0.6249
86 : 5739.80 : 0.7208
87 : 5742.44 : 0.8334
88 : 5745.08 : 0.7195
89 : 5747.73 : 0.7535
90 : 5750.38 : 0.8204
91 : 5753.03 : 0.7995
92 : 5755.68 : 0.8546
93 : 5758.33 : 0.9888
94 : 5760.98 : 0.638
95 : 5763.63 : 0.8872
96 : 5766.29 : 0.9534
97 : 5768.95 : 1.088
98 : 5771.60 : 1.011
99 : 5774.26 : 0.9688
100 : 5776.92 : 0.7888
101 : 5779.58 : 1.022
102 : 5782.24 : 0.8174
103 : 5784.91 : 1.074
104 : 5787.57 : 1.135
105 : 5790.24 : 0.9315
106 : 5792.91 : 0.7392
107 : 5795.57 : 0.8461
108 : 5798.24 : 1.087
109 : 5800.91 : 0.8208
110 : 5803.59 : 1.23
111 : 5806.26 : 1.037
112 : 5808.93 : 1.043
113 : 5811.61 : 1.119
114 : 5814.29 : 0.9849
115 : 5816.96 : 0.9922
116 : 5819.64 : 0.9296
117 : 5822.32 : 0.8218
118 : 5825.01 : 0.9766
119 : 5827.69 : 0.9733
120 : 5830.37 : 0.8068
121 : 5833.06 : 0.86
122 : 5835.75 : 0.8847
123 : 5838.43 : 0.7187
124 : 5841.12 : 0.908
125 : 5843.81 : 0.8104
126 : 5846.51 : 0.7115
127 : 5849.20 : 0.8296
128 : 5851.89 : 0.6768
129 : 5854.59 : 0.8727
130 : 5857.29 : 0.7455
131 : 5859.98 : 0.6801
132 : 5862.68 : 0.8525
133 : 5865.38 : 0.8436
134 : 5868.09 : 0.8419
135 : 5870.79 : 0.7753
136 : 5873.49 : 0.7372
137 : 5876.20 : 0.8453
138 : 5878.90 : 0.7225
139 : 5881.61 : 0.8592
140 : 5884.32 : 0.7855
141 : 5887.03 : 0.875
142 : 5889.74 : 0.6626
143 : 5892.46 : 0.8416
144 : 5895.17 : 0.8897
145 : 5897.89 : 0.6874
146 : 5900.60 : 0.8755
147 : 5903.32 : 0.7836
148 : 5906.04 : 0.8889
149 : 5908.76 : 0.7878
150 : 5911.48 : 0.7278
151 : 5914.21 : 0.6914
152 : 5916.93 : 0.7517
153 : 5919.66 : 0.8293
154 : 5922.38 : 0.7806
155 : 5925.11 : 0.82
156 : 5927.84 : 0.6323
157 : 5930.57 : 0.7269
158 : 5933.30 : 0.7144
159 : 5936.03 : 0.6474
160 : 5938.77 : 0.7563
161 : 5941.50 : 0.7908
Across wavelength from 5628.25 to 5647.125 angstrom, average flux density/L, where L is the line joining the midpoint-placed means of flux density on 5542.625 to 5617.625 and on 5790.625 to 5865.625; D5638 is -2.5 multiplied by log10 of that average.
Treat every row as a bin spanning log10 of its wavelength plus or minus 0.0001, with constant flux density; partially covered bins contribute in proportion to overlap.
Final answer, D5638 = 0.14 mag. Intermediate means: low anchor 0.944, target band 0.821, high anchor 0.887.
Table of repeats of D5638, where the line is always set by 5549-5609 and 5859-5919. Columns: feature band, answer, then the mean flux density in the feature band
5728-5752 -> 0.121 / 0.773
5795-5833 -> -0.177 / 0.975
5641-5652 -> 0.137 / 0.802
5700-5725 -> 0.096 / 0.803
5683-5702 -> 0.128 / 0.788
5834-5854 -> 0.024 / 0.796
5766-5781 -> -0.149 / 0.973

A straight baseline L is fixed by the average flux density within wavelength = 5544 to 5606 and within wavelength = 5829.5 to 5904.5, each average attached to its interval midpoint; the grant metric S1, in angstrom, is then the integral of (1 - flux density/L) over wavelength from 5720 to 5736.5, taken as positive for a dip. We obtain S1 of 1.7 angstrom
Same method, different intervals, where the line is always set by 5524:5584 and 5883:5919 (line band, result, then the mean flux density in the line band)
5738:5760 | 2.5 angstrom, 0.805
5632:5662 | 4.8 angstrom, 0.829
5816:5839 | -1.1 angstrom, 0.889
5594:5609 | 2.6 angstrom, 0.845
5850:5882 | 1.2 angstrom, 0.786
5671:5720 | 7.0 angstrom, 0.814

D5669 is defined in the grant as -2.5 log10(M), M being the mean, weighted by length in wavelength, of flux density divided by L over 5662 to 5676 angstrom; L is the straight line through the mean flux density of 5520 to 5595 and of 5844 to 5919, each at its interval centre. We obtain 0.22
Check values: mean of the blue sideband 1.05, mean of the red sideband 0.787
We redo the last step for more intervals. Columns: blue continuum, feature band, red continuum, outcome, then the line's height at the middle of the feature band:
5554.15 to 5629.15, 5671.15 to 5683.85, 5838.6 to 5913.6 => 0.02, 0.87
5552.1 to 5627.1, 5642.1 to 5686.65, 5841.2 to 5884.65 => 0.06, 0.877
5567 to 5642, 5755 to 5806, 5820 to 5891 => -0.14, 0.829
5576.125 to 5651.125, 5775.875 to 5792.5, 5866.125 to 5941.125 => -0.18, 0.804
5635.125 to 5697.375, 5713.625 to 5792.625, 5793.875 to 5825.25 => 0.09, 0.924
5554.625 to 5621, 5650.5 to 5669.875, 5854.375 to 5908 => 0.07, 0.887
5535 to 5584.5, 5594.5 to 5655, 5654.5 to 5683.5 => 0.12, 0.913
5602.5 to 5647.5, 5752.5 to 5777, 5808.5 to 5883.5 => -0.09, 0.838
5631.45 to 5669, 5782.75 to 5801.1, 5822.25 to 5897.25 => -0.17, 0.815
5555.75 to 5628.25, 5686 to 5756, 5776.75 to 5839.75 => 0.18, 0.927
